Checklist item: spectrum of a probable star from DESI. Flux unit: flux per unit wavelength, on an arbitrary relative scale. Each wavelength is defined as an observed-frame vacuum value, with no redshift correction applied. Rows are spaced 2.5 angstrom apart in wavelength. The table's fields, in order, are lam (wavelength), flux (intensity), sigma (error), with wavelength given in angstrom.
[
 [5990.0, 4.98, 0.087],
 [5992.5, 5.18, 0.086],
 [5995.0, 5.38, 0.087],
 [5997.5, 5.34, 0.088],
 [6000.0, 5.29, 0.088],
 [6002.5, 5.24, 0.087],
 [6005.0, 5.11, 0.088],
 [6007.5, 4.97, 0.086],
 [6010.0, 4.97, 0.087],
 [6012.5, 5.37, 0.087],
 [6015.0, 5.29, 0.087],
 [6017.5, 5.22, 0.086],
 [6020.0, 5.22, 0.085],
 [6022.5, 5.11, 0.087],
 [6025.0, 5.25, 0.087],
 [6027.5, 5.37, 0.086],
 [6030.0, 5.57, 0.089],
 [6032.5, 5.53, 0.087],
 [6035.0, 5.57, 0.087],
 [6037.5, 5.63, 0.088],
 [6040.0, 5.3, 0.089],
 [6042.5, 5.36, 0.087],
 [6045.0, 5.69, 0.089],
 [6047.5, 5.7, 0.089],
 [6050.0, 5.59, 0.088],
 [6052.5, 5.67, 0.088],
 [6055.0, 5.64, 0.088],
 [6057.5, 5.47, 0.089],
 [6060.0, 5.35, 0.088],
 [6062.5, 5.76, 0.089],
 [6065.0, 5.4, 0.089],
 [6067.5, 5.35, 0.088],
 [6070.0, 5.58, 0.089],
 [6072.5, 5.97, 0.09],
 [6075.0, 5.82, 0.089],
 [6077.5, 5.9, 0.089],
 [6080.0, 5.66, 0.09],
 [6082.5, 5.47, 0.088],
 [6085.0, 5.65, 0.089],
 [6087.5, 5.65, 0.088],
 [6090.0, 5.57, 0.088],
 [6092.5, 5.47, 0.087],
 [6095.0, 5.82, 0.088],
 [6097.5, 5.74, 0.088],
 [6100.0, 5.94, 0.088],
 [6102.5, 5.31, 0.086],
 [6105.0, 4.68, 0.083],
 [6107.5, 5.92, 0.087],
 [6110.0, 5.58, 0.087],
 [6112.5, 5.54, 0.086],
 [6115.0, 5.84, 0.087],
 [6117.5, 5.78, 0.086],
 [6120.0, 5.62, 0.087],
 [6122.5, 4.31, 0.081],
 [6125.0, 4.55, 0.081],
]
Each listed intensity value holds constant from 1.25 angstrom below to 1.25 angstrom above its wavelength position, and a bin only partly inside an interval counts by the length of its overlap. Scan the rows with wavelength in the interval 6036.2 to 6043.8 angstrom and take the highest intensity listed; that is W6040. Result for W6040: 5.63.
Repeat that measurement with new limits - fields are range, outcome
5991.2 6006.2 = 5.38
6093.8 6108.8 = 5.94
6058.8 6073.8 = 5.97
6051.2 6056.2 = 5.67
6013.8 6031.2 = 5.57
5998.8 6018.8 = 5.37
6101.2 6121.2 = 5.92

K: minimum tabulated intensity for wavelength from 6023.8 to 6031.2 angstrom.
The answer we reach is 5.25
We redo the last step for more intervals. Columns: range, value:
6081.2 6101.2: 5.47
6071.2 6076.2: 5.82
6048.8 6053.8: 5.59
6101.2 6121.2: 4.68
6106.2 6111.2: 5.58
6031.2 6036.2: 5.53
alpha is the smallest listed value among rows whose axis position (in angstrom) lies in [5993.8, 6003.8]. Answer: 5.24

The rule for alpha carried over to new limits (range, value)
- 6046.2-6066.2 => 5.35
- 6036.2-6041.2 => 5.3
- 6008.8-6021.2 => 4.97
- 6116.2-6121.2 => 5.62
